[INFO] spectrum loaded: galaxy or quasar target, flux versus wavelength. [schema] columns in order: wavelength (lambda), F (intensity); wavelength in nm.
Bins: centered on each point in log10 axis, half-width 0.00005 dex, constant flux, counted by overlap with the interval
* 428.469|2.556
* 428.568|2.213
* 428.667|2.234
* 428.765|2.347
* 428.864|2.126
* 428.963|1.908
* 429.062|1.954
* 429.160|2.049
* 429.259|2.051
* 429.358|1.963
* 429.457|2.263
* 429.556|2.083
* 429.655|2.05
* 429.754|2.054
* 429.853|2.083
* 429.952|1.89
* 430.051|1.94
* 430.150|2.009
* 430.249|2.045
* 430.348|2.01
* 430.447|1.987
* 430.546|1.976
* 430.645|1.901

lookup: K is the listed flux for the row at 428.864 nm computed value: 2.126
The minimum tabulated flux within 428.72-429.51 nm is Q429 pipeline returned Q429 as 1.908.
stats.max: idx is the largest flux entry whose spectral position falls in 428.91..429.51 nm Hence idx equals 2.263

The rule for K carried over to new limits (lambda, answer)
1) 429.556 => 2.083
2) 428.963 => 1.908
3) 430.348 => 2.01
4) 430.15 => 2.009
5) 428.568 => 2.213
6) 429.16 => 2.049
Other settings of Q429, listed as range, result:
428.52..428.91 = 2.126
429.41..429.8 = 2.05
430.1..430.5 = 1.987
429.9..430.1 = 1.89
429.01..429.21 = 1.954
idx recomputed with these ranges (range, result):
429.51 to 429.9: 2.083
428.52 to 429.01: 2.347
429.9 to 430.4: 2.045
